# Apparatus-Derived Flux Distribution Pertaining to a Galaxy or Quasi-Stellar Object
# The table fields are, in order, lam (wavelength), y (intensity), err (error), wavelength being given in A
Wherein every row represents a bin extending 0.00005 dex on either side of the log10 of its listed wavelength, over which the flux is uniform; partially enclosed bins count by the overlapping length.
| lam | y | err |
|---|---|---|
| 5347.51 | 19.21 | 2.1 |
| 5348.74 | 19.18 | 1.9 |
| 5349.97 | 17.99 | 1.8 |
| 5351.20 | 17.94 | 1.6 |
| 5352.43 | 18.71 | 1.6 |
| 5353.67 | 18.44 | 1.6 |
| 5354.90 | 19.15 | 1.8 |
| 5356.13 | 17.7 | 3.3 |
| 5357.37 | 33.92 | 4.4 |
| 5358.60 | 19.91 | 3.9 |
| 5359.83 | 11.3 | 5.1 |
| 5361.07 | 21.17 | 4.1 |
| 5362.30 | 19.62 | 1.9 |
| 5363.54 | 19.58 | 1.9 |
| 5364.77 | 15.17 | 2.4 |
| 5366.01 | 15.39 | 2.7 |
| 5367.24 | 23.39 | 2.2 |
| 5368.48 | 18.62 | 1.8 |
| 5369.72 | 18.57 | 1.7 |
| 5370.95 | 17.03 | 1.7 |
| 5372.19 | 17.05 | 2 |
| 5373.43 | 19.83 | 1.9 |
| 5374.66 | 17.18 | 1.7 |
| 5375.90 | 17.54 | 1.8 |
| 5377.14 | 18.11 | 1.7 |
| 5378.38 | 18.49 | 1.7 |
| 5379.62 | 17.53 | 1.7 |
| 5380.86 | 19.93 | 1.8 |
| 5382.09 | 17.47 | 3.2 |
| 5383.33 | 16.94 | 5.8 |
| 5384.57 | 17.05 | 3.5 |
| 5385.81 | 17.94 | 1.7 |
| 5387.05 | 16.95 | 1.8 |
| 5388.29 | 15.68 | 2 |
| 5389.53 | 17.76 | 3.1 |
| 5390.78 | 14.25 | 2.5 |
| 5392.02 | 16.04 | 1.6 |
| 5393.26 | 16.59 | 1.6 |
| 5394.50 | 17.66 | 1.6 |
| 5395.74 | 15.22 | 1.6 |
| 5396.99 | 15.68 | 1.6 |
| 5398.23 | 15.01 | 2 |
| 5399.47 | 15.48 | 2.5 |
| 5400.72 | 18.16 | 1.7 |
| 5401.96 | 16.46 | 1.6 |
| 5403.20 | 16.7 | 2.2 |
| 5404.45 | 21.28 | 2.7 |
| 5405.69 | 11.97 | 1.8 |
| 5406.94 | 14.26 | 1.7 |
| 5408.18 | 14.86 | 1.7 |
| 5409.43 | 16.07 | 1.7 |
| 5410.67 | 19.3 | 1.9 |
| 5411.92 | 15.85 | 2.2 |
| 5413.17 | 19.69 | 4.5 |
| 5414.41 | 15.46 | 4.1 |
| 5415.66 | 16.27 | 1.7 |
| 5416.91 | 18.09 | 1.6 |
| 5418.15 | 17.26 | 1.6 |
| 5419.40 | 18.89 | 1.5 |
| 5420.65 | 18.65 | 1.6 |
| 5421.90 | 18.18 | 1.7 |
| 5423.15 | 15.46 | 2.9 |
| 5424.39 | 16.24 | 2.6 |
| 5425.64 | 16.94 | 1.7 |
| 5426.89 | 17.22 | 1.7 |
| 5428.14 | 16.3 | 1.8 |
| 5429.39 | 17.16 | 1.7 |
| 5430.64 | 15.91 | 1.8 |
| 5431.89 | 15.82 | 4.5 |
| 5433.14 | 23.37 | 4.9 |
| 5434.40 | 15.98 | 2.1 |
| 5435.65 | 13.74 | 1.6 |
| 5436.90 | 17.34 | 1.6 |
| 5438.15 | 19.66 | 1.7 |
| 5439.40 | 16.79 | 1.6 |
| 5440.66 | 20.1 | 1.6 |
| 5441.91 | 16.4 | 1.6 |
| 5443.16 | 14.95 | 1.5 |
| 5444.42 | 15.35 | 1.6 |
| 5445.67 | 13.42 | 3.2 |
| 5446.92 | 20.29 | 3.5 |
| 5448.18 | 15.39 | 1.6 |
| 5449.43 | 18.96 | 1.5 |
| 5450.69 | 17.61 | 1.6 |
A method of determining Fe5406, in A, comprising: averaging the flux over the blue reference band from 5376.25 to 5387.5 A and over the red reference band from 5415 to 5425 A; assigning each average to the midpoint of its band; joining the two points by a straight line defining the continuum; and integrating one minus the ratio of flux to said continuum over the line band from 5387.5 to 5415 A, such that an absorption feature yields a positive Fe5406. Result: 2.0 A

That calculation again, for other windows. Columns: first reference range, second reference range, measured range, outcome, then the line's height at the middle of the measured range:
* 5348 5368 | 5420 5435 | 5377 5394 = 1.21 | 18.5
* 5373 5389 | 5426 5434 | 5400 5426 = 0.97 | 17.6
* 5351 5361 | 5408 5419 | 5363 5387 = 1.12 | 18.9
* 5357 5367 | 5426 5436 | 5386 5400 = 1.68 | 18.3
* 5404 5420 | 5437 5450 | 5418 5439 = -0.39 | 17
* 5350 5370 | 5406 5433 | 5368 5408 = 2.61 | 18.2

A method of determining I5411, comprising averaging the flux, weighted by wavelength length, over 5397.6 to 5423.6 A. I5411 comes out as 16.8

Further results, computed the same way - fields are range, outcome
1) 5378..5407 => 16.7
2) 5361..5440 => 17.2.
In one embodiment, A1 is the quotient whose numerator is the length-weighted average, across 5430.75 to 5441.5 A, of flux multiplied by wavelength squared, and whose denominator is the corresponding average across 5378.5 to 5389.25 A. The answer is 1.03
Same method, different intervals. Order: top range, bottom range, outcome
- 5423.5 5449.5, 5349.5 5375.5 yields 0.92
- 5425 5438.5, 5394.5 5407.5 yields 1.08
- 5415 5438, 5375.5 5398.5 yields 1.03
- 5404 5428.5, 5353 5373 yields 0.90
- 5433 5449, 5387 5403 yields 1.06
